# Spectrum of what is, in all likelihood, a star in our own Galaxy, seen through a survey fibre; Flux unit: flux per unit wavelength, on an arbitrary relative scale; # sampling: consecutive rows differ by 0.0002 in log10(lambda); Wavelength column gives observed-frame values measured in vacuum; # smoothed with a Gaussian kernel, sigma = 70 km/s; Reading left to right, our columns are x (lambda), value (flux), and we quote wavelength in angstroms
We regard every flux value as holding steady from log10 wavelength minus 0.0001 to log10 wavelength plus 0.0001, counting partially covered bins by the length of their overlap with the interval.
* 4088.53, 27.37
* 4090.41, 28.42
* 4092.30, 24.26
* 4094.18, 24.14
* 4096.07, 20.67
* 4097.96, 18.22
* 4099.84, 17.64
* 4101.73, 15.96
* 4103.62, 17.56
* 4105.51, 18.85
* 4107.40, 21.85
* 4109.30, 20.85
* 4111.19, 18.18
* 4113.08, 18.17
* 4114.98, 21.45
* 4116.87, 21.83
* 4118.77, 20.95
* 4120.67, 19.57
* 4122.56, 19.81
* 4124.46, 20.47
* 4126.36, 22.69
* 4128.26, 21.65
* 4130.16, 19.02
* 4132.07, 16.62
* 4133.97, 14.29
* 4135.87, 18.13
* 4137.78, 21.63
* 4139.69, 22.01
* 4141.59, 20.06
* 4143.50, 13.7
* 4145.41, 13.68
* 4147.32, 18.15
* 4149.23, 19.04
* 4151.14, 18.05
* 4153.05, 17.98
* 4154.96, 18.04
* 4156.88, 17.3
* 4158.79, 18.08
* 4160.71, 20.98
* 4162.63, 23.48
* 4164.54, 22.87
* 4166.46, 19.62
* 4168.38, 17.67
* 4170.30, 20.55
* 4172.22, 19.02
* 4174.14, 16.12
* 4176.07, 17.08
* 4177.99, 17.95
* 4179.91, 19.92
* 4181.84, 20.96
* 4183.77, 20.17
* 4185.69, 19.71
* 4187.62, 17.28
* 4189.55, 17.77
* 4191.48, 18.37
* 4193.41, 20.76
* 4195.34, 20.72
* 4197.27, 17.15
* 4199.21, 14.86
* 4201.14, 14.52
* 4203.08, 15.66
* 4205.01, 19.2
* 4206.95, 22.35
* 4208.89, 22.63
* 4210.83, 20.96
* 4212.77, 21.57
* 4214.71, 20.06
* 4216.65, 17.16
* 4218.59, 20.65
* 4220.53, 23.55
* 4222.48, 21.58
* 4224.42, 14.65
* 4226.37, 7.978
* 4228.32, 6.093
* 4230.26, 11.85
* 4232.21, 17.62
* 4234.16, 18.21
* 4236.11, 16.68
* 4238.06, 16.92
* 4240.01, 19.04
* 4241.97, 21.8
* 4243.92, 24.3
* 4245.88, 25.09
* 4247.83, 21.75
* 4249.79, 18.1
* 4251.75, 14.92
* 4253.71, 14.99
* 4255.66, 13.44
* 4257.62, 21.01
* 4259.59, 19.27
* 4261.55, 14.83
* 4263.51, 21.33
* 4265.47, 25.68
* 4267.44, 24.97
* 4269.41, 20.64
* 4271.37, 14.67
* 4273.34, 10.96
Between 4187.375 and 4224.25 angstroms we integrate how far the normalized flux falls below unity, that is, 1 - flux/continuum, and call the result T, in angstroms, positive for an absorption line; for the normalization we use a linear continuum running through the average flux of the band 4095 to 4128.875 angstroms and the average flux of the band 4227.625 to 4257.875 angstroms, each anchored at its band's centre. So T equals -2.0 angstroms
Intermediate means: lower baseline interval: 19.8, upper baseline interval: 17.6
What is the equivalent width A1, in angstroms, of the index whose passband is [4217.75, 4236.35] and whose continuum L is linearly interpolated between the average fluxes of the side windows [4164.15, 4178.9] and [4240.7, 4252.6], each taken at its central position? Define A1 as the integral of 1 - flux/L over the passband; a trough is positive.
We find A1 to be 4.16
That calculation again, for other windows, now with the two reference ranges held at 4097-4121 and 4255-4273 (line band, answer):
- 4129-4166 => 1.3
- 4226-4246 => 2.6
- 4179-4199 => 0.2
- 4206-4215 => -1.1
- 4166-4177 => 0.6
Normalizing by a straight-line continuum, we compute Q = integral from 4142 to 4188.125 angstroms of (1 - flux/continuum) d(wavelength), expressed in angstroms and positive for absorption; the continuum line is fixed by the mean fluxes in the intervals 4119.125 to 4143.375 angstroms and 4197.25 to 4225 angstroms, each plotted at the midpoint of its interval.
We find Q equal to 1.68 angstroms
